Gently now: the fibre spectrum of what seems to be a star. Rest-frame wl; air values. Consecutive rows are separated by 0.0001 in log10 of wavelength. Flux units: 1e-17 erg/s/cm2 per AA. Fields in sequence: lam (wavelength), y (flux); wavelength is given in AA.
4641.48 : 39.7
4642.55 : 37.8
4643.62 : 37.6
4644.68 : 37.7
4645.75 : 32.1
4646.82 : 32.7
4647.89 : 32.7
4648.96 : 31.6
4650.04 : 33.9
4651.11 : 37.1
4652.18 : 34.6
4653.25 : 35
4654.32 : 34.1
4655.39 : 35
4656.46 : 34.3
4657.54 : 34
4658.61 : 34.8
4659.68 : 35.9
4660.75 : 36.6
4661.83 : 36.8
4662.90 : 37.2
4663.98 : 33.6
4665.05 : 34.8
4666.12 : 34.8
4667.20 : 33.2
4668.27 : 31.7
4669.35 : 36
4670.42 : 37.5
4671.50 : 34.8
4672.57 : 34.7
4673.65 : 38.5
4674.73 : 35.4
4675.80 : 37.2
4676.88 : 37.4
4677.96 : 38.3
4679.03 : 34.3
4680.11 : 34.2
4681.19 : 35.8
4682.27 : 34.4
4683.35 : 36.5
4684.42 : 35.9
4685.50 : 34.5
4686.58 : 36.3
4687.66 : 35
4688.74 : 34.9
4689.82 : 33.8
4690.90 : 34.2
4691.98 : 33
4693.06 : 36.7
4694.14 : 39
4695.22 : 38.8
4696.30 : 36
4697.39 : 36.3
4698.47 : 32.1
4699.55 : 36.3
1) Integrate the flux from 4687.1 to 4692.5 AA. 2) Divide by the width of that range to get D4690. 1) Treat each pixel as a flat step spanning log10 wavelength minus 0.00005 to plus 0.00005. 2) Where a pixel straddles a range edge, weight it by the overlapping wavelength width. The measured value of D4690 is 34.2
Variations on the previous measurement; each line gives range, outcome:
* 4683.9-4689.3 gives 35.3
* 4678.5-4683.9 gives 35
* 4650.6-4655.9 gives 35.2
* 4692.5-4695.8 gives 38.1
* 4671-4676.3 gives 36.2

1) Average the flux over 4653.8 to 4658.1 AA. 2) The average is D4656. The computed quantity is 34.3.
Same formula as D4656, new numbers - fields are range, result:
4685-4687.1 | 35.4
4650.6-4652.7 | 35.9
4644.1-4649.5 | 33.4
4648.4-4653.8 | 34.4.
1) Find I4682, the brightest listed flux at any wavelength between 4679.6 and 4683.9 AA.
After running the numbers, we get 36.5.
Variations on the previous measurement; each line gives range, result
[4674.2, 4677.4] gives 37.4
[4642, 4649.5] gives 37.8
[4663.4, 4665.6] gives 34.8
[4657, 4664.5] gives 37.2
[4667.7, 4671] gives 37.5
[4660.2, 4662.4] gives 36.8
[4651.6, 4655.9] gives 35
